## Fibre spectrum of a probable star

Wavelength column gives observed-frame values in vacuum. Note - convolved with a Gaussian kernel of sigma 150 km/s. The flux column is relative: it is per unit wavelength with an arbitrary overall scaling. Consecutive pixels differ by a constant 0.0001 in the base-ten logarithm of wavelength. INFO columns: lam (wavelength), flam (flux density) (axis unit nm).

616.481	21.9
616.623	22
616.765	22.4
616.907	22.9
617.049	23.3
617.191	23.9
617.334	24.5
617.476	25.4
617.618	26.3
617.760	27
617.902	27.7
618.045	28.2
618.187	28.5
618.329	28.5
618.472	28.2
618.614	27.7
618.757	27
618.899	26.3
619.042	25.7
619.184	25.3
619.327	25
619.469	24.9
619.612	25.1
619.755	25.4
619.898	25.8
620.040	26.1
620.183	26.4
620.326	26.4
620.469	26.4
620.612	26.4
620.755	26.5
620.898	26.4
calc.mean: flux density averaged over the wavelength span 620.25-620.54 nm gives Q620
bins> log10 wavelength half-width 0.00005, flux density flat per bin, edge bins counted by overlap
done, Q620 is 26.4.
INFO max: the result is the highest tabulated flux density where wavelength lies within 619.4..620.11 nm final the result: 26.1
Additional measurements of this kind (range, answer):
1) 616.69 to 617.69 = 26.3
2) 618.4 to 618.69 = 28.2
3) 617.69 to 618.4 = 28.5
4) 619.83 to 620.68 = 26.4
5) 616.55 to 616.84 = 22.4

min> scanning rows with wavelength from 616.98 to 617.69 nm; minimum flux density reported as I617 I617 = 23.3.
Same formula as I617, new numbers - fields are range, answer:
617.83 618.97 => 26.3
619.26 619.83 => 24.9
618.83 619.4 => 25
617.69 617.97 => 27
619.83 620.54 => 25.8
